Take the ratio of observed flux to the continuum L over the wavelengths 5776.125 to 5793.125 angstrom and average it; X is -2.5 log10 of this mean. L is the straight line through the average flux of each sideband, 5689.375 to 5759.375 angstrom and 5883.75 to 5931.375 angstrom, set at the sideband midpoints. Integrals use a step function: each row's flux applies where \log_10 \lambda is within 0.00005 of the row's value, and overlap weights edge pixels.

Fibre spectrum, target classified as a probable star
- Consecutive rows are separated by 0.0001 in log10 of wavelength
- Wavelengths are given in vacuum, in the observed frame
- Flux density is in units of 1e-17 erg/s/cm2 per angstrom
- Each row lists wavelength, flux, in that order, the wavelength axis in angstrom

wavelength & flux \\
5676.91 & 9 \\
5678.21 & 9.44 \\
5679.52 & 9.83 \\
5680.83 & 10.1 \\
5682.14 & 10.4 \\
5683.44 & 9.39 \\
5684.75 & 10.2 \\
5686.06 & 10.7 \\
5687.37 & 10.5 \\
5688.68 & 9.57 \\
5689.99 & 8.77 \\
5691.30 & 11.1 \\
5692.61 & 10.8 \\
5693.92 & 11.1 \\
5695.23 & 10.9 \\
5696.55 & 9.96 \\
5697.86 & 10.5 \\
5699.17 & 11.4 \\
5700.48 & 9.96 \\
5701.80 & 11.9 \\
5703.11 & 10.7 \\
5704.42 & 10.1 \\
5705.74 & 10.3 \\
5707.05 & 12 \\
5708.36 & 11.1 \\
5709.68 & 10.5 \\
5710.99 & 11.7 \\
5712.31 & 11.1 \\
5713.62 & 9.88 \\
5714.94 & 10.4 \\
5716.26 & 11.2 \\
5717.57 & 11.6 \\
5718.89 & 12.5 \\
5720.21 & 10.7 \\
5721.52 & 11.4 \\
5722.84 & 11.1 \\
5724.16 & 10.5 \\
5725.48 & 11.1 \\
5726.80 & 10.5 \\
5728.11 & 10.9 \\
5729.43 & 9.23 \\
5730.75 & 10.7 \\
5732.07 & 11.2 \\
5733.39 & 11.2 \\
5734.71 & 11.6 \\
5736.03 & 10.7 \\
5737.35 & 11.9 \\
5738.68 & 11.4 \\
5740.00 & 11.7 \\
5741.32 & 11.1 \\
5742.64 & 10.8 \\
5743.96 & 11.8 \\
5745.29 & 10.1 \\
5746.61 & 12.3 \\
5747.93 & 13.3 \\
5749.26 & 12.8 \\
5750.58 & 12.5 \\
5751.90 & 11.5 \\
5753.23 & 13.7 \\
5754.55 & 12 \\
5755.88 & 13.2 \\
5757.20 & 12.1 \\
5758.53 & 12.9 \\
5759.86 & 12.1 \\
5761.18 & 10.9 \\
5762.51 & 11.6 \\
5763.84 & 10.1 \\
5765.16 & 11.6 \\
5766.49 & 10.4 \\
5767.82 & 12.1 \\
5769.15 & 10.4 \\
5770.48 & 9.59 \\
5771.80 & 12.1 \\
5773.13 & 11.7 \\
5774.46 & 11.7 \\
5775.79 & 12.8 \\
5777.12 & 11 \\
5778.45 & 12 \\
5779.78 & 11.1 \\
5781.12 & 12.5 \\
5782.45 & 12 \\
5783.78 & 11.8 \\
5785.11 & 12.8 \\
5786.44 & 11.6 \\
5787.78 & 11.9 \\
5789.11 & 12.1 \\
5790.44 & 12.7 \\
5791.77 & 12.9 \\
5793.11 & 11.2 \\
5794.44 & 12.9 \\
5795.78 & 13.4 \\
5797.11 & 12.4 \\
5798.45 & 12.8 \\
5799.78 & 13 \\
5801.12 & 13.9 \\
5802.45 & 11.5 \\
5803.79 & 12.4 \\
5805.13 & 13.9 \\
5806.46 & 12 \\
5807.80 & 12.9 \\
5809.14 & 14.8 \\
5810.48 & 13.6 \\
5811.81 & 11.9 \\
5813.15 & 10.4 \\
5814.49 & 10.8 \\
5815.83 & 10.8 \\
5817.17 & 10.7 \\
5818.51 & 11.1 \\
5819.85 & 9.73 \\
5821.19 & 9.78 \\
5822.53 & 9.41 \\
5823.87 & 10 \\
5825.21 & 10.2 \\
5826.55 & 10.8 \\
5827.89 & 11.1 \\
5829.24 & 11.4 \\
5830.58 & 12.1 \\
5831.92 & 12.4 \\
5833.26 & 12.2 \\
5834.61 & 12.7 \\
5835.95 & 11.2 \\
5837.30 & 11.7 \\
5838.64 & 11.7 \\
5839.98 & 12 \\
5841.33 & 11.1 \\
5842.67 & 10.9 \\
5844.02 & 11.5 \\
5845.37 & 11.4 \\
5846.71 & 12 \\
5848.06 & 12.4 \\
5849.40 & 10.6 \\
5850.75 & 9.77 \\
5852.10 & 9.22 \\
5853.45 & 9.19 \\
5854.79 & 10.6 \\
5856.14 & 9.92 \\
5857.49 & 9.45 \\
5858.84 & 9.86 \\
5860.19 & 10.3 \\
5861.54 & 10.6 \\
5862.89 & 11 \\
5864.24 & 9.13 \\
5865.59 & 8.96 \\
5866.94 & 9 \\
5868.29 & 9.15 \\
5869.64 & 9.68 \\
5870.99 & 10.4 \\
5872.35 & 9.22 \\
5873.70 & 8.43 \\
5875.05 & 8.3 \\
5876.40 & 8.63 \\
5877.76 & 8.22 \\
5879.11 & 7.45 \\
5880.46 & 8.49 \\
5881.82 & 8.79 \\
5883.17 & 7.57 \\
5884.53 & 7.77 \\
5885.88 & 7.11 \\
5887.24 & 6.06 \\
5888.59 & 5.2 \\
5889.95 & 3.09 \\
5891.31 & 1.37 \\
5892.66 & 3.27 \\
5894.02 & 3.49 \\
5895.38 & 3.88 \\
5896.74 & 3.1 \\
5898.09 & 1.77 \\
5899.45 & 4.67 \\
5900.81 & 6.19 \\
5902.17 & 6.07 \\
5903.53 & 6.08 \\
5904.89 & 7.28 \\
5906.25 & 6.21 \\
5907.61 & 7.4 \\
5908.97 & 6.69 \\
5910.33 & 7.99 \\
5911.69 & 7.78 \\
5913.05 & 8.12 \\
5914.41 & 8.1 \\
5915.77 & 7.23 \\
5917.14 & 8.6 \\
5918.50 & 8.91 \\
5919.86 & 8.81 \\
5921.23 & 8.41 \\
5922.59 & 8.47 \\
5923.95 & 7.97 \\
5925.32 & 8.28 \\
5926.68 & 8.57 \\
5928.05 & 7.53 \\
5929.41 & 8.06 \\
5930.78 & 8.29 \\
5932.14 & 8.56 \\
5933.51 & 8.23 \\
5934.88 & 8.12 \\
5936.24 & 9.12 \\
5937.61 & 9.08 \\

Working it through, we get -0.23 mag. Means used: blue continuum 11.2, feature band 12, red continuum 6.51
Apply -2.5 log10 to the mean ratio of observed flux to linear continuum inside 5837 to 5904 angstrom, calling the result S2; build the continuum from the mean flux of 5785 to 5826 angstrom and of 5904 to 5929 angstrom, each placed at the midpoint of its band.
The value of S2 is 0.17 mag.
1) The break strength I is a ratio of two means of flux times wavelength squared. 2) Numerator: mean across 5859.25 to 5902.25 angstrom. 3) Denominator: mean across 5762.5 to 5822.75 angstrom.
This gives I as 0.62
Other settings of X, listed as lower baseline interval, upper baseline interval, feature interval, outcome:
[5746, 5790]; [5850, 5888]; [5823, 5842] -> -0.14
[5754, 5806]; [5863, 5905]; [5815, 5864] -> -0.21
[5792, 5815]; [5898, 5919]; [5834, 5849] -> -0.11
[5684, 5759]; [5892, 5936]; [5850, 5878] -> -0.18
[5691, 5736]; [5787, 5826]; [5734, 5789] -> -0.03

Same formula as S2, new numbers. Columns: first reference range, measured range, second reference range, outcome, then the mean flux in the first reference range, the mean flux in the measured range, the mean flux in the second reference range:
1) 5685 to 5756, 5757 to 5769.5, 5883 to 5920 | -0.15 mag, 11.1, 11.4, 6.01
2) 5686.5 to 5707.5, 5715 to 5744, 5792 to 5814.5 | 0.01 mag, 10.6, 11.1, 12.6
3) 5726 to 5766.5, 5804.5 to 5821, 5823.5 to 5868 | -0.07 mag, 11.6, 11.8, 10.8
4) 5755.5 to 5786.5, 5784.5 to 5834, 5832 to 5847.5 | -0.02 mag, 11.7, 11.9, 11.7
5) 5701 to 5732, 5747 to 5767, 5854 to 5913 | -0.20 mag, 10.9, 12.1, 7.35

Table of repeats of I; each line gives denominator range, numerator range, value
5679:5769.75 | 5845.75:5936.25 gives 0.75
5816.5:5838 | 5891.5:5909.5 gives 0.46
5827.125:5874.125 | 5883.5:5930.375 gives 0.62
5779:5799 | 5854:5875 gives 0.81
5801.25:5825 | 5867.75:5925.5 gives 0.62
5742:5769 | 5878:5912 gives 0.51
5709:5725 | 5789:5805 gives 1.18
